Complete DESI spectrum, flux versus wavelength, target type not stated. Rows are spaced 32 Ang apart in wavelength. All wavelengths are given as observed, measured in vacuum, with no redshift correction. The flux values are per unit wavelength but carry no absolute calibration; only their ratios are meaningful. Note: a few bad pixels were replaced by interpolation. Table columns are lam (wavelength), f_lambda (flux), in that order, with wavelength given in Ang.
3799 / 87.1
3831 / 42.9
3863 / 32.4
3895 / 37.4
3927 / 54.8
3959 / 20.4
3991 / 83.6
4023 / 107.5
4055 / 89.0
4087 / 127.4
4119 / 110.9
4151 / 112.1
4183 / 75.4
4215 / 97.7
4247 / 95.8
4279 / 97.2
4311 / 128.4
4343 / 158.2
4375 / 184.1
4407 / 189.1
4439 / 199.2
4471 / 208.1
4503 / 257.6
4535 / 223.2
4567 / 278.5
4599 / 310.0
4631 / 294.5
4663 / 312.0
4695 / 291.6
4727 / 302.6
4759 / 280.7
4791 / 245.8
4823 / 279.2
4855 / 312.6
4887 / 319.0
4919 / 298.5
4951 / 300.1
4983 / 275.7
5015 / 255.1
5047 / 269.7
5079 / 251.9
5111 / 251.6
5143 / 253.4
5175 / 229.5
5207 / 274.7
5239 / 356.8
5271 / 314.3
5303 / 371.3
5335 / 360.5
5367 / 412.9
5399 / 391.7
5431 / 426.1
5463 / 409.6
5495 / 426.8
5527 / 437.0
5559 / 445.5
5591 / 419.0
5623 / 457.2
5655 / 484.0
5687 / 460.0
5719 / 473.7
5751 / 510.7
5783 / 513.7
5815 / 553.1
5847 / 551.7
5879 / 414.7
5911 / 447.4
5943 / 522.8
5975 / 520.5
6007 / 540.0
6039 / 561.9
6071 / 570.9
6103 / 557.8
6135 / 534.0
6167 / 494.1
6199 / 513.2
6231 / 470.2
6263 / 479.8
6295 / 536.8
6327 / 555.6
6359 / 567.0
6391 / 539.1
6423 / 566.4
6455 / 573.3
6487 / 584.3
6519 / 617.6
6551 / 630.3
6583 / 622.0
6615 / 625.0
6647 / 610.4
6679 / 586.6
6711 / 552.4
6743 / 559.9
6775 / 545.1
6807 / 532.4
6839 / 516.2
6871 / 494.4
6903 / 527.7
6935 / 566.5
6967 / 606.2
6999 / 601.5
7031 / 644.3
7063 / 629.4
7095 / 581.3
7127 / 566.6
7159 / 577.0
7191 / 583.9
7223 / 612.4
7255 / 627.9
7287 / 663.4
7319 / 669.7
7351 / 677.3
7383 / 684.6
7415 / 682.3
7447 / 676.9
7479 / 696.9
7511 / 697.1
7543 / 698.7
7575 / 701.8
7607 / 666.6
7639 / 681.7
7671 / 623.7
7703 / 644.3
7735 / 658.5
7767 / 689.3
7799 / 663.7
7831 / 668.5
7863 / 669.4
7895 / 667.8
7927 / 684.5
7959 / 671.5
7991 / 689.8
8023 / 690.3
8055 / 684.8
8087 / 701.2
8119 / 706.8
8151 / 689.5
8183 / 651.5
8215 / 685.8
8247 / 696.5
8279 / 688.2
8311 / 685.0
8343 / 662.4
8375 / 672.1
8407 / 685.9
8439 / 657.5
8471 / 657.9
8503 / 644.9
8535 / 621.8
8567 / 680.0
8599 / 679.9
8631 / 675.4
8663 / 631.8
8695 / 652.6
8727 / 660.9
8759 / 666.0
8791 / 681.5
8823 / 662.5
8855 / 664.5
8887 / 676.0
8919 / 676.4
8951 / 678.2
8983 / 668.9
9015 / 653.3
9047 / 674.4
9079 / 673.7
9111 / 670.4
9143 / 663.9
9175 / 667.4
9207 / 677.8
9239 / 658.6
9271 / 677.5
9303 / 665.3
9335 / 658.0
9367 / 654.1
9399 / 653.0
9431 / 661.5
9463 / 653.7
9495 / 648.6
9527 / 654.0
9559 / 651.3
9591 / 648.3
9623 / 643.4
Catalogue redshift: 0.000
